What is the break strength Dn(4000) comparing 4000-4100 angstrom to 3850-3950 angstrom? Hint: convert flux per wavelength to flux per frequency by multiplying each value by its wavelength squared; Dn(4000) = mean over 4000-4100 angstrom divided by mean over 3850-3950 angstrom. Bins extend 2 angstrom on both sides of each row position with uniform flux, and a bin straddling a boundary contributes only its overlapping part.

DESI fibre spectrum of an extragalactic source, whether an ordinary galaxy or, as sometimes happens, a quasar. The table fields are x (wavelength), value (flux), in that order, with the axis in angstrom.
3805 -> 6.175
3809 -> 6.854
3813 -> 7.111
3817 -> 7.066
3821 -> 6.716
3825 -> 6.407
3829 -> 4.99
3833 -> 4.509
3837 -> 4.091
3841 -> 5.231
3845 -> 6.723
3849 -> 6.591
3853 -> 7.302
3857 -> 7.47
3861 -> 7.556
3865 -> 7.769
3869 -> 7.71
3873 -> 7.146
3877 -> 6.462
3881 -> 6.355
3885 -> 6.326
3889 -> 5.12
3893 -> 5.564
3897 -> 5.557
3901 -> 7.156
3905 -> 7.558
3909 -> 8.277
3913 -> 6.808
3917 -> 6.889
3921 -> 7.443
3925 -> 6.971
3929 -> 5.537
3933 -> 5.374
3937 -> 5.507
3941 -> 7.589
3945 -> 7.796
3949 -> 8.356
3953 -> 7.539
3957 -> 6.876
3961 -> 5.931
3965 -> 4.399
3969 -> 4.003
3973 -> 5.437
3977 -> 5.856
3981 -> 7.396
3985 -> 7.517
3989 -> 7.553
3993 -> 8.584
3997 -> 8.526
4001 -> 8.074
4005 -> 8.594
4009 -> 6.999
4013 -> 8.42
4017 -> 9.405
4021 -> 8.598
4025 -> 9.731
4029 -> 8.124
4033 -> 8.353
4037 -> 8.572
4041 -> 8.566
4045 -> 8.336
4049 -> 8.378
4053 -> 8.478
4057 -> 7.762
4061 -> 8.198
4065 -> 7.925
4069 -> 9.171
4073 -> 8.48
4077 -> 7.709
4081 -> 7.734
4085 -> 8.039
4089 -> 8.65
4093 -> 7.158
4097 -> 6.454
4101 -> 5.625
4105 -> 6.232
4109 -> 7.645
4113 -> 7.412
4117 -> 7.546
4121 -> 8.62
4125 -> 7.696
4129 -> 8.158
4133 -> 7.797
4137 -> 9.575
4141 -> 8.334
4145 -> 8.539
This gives 1.29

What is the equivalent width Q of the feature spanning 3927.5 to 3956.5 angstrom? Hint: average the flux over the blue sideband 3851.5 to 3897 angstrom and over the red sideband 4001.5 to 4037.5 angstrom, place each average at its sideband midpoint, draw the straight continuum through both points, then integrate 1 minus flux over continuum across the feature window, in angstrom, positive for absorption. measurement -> 2.8 angstrom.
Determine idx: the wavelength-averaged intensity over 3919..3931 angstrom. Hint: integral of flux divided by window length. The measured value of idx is 6.65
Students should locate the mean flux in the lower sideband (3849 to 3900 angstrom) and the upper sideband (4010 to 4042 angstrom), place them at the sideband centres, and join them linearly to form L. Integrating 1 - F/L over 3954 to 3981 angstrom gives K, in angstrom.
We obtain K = 7.7 angstrom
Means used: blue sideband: 6.7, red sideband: 8.67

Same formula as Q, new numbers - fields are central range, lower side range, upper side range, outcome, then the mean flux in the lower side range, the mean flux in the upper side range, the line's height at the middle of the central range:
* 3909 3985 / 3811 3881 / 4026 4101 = 7.58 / 6.52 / 8.07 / 7.24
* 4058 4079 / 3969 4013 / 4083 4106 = -3.36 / 7.34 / 7.06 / 7.13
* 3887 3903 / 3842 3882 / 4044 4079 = 3.14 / 7.08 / 8.27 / 7.28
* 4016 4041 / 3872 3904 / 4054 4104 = -4.87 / 6.22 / 7.73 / 7.33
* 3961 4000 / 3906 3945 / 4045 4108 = 3.07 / 6.79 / 7.75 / 7.14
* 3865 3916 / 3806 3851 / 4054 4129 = -2.35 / 6.03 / 7.69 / 6.42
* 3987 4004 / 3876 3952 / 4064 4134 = -2.61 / 6.68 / 7.66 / 7.11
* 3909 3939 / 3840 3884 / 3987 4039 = 4.22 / 6.96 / 8.43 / 7.56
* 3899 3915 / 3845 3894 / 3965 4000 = -1.56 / 6.8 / 6.75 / 6.79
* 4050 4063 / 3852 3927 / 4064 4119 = -1.27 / 6.91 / 7.55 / 7.44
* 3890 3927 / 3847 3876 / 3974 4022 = 3.26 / 7.33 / 7.89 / 7.53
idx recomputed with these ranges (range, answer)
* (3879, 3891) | 5.93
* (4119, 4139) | 8.37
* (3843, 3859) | 7.02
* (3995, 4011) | 8.05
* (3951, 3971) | 5.75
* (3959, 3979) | 5.13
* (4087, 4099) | 7.42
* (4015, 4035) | 8.84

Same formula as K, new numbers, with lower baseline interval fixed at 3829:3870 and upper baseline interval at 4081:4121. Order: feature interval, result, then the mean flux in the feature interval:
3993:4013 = -3.45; 8.14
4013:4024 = -3.09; 8.96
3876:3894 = 1.54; 5.96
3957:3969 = 2.72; 5.26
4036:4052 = -3.09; 8.46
